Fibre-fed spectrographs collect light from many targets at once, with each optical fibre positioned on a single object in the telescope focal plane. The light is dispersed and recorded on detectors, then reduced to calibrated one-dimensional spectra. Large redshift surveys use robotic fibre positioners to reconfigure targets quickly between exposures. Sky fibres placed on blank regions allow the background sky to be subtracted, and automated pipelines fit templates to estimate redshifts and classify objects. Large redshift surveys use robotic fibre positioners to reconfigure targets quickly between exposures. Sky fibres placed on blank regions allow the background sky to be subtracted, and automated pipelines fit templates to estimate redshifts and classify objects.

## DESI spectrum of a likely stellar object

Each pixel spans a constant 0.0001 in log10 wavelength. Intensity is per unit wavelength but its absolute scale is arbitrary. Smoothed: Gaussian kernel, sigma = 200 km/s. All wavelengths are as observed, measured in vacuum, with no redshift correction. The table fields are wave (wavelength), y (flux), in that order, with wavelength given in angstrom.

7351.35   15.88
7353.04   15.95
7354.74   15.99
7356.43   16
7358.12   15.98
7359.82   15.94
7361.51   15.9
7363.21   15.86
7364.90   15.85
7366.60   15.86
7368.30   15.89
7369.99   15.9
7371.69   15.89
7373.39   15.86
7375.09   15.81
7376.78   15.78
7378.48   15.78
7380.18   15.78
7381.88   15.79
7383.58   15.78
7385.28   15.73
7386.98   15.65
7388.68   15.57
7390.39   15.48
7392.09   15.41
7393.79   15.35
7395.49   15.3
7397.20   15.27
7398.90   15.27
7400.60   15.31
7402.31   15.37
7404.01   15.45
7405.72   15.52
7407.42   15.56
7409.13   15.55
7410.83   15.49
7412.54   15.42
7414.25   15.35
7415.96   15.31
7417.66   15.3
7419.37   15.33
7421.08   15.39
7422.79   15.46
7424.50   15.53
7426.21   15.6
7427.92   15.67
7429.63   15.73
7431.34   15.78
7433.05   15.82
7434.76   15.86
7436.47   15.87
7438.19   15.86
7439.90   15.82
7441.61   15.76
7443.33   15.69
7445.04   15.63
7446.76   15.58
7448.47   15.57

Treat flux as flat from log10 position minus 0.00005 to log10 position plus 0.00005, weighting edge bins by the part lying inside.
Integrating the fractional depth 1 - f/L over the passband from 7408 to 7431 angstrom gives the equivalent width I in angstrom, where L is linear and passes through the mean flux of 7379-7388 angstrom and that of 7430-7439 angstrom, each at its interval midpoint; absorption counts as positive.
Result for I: 0.5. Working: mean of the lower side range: 15.7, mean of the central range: 15.5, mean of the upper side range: 15.8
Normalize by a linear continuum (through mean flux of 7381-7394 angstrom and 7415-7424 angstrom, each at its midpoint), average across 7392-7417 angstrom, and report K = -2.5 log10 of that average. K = 0.006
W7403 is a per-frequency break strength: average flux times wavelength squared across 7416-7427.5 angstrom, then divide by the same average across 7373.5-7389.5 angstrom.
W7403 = 0.99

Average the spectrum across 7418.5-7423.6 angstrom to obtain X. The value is 15.4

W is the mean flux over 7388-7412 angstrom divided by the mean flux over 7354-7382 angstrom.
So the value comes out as 0.97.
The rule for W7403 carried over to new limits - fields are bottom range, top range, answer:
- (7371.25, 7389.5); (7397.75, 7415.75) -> 0.99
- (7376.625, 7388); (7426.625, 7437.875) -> 1.02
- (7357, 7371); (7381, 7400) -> 0.98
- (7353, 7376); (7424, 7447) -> 1.01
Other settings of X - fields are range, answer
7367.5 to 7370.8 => 15.9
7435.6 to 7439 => 15.8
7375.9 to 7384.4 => 15.8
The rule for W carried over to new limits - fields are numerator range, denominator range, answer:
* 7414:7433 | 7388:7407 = 1.01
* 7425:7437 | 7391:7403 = 1.03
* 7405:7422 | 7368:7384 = 0.97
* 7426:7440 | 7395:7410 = 1.02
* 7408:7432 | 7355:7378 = 0.97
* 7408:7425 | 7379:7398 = 0.99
